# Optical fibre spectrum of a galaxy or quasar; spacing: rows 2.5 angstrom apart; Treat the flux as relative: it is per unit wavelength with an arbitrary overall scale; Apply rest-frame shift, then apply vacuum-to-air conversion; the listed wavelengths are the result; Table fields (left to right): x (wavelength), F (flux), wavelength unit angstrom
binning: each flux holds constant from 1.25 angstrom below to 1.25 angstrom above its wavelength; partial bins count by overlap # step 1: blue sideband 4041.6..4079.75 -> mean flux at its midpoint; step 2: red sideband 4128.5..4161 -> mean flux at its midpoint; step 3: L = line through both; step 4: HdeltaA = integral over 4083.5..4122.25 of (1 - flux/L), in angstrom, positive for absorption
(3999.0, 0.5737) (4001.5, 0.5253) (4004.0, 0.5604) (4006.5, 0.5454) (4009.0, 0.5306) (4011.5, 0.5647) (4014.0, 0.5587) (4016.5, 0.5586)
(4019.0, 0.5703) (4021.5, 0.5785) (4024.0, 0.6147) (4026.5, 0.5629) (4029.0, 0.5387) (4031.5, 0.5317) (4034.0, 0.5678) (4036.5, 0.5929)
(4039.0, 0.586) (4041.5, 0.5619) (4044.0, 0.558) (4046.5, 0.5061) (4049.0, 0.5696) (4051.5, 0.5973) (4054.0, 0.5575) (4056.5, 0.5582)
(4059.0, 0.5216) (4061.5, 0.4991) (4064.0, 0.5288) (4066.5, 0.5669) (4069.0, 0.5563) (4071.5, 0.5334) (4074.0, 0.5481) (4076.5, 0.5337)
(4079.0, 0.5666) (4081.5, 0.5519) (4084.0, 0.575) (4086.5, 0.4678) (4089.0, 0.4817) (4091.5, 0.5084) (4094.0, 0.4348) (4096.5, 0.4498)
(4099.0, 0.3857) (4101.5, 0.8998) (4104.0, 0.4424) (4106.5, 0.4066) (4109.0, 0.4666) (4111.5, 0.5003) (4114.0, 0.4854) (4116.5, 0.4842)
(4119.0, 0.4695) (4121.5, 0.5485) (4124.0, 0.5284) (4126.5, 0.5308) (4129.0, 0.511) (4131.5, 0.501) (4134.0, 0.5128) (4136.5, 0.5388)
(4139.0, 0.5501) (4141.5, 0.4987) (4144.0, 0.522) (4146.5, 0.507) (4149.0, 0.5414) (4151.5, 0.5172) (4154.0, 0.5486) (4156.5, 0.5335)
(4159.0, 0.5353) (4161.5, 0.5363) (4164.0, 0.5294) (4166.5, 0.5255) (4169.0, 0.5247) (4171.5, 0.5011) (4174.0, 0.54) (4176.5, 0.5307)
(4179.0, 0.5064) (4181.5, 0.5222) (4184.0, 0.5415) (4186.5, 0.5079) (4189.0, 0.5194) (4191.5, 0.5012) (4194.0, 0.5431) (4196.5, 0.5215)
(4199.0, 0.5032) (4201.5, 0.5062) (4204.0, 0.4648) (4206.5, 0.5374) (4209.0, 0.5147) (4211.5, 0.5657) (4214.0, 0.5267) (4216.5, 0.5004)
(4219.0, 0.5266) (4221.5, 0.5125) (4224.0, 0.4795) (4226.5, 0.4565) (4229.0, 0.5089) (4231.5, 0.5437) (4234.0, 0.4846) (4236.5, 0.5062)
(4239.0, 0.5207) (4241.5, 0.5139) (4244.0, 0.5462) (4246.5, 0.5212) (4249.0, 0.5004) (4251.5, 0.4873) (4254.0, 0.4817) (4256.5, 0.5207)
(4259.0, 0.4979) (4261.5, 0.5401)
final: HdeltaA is 2.7 angstrom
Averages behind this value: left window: 0.547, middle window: 0.498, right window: 0.525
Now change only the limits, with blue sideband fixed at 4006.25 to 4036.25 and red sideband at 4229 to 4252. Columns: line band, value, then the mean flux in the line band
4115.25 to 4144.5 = 1.2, 0.516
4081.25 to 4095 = 1.2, 0.501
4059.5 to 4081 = 0.4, 0.541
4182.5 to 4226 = 0.6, 0.515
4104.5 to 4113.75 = 1.4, 0.46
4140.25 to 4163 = 0.3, 0.527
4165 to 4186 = 0.2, 0.524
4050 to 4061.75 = 0.1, 0.551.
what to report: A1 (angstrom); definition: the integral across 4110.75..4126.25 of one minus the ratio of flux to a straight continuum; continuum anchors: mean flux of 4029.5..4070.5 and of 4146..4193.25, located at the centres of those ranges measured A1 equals 0.9 angstrom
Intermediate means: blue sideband 0.553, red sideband 0.525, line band 0.505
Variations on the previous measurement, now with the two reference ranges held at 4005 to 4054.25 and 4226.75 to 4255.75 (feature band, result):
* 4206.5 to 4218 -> -0.26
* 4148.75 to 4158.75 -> -0.07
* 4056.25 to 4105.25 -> 1.76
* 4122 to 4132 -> 0.31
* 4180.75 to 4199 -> 0.03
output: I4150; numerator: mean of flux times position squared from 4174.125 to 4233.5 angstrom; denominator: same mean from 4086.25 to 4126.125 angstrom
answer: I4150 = 1.08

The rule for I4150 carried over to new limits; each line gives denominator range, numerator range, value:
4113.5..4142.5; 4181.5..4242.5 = 1.04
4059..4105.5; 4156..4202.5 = 1.04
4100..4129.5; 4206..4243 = 1.04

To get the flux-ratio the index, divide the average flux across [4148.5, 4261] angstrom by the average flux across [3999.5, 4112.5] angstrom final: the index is 0.96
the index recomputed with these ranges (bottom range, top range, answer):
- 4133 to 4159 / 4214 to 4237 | 0.95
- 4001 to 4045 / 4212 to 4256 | 0.90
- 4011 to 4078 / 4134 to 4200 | 0.94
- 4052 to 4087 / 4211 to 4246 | 0.94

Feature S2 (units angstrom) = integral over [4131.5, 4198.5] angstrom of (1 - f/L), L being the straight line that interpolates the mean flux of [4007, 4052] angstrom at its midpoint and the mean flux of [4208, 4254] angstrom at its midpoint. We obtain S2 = 0.4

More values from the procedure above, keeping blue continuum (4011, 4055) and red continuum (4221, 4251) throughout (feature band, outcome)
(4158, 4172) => 0.0 angstrom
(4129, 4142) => 0.4 angstrom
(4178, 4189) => 0.1 angstrom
